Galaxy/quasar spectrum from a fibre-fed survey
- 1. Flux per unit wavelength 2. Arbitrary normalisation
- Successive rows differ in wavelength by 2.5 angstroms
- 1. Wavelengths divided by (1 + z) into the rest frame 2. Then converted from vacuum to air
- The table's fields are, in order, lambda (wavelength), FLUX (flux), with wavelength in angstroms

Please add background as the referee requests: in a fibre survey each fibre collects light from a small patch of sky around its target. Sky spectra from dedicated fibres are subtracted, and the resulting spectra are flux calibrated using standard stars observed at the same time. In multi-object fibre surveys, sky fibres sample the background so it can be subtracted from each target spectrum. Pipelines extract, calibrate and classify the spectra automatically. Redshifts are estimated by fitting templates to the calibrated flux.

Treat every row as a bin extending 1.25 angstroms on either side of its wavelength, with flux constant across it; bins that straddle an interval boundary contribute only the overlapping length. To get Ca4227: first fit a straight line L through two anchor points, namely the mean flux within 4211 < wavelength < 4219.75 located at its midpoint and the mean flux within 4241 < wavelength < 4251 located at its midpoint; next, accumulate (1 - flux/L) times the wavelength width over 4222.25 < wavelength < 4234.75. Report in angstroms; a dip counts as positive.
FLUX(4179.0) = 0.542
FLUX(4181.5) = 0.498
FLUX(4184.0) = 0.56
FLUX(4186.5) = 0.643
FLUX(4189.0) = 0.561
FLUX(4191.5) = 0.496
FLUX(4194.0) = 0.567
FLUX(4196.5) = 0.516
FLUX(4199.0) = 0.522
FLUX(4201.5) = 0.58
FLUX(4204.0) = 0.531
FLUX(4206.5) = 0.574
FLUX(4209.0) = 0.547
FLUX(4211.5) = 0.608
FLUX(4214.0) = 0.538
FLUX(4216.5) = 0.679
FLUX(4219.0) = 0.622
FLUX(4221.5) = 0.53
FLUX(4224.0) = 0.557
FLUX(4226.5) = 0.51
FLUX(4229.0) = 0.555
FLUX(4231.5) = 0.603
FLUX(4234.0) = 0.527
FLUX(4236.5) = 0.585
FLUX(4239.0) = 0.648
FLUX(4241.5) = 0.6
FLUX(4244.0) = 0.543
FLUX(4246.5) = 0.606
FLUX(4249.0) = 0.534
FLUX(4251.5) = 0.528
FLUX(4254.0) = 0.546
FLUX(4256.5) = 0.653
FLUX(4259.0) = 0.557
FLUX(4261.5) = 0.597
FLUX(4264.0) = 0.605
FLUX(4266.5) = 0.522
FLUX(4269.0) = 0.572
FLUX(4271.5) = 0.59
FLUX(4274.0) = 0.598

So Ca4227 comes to 0.9 angstroms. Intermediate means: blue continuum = 0.611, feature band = 0.551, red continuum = 0.565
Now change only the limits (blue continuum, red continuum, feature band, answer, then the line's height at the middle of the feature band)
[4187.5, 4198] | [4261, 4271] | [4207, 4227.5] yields -0.95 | 0.549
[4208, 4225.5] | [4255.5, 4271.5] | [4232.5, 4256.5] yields 0.41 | 0.583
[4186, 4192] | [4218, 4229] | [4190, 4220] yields -0.25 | 0.56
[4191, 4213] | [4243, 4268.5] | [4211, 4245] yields -1.14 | 0.56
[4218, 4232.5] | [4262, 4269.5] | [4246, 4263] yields -0.20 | 0.567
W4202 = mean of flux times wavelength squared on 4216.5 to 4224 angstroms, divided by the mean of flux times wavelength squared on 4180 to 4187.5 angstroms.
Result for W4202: 1.06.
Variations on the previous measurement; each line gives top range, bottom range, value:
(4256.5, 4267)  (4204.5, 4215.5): 1.05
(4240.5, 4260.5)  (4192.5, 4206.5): 1.07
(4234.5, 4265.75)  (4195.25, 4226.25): 1.05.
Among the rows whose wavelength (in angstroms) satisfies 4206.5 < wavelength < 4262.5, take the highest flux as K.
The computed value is 0.679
